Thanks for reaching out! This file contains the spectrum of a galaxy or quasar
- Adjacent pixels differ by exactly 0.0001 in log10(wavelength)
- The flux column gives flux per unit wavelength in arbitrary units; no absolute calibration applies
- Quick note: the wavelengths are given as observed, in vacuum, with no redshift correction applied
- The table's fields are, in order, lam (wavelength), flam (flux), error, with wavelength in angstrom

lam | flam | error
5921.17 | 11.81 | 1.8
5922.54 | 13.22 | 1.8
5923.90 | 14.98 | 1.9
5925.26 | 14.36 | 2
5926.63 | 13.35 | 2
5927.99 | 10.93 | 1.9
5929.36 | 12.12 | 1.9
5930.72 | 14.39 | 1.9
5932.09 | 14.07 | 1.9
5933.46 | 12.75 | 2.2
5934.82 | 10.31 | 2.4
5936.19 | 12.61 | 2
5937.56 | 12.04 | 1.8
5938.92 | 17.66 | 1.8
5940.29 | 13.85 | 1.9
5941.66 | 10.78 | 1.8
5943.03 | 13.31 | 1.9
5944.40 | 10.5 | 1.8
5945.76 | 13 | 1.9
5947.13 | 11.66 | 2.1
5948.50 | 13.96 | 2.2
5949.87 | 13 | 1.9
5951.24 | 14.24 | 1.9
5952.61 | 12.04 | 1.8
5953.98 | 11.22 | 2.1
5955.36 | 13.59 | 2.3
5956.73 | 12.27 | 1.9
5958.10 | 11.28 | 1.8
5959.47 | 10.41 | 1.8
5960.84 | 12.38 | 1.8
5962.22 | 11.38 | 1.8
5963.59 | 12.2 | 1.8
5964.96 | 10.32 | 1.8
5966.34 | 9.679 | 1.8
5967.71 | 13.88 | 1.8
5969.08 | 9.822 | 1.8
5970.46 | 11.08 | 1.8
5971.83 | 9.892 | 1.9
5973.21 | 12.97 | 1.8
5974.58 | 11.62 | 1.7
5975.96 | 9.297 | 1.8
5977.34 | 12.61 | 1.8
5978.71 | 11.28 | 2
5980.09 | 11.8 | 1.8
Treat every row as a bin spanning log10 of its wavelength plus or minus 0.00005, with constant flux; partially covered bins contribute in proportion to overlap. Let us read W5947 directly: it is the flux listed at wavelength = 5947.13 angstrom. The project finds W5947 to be 11.66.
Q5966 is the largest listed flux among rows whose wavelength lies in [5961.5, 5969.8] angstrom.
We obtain 13.88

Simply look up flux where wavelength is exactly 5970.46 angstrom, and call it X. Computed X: 11.08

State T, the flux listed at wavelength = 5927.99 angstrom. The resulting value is 10.93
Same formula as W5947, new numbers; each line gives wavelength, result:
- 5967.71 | 13.88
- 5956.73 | 12.27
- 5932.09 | 14.07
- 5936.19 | 12.61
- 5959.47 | 10.41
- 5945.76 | 13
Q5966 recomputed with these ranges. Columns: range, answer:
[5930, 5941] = 17.66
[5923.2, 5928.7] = 14.98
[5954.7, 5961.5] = 13.59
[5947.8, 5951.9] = 14.24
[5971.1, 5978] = 12.97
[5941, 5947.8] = 13.31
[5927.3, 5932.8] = 14.39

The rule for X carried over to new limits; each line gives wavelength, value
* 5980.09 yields 11.8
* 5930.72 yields 14.39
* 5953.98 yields 11.22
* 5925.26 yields 14.36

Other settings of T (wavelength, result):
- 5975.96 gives 9.297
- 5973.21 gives 12.97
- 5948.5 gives 13.96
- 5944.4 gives 10.5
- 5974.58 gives 11.62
